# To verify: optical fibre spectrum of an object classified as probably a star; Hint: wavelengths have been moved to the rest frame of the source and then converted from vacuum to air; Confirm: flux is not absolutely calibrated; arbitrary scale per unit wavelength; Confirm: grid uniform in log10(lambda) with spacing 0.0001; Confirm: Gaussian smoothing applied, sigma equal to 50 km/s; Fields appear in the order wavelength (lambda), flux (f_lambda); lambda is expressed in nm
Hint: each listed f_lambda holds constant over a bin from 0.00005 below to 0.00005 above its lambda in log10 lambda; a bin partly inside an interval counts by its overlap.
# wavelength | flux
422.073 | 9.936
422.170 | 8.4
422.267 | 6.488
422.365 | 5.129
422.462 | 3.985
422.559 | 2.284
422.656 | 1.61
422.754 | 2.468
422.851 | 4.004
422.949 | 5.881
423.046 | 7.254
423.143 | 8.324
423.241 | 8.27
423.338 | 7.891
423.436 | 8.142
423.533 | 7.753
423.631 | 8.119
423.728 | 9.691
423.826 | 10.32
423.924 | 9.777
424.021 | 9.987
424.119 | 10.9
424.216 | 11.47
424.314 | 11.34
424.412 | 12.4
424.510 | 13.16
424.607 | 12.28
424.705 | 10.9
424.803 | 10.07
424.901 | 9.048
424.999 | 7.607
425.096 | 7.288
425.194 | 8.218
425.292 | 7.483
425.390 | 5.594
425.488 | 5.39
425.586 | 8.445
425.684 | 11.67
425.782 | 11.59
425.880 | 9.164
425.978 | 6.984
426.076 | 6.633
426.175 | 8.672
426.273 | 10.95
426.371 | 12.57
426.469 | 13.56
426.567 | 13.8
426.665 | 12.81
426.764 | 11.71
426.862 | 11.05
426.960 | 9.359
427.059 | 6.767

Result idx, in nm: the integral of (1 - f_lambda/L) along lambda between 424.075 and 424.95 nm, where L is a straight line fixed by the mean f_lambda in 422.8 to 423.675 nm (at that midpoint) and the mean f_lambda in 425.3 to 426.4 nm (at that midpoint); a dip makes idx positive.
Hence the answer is -0.361 nm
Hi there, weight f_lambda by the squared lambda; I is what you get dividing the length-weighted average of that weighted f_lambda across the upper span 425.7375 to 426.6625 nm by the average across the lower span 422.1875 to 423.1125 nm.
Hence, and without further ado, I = 2.4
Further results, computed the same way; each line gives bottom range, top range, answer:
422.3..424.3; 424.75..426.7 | 1.31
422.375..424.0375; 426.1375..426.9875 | 1.77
